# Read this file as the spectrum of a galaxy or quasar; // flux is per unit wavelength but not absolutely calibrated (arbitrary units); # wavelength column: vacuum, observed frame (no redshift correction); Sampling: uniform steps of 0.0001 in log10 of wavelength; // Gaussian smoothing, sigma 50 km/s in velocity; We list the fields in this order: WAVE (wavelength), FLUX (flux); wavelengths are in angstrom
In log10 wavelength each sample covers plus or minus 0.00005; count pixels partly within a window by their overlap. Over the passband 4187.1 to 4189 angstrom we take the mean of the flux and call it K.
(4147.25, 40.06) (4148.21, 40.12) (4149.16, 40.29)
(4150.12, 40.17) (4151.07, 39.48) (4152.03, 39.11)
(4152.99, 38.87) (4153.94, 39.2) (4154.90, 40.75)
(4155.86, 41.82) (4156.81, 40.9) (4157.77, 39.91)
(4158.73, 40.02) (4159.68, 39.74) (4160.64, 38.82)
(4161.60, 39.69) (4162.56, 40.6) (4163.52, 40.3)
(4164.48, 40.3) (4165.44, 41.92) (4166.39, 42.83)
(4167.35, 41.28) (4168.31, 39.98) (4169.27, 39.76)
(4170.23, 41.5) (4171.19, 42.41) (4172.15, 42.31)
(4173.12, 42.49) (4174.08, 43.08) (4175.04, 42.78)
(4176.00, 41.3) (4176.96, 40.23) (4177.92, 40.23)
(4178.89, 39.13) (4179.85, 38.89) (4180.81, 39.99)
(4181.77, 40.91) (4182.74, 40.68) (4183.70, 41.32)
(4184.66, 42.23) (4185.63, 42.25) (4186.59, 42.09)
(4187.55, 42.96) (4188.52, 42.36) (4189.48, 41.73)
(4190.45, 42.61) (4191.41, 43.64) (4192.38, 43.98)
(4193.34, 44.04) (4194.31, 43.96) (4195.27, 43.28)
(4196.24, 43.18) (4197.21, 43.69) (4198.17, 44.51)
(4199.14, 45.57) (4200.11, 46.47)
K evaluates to 42.6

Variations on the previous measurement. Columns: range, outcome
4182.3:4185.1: 41.5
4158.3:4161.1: 39.6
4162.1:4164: 40.4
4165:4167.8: 42.1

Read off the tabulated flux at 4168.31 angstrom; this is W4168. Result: 39.98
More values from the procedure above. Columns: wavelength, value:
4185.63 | 42.25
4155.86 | 41.82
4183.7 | 41.32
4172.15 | 42.31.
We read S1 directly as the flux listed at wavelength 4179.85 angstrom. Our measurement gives 38.89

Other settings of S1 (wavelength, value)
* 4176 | 41.3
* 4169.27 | 39.76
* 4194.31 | 43.96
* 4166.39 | 42.83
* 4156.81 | 40.9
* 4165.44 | 41.92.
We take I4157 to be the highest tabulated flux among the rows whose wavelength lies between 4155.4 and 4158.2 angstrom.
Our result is 41.82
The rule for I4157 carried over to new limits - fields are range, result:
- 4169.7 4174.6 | 43.08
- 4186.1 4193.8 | 44.04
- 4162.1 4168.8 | 42.83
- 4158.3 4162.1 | 40.02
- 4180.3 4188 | 42.96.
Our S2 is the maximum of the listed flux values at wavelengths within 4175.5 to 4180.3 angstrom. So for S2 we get 41.3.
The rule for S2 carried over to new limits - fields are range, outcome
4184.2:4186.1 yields 42.25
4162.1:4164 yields 40.6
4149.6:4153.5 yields 40.17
